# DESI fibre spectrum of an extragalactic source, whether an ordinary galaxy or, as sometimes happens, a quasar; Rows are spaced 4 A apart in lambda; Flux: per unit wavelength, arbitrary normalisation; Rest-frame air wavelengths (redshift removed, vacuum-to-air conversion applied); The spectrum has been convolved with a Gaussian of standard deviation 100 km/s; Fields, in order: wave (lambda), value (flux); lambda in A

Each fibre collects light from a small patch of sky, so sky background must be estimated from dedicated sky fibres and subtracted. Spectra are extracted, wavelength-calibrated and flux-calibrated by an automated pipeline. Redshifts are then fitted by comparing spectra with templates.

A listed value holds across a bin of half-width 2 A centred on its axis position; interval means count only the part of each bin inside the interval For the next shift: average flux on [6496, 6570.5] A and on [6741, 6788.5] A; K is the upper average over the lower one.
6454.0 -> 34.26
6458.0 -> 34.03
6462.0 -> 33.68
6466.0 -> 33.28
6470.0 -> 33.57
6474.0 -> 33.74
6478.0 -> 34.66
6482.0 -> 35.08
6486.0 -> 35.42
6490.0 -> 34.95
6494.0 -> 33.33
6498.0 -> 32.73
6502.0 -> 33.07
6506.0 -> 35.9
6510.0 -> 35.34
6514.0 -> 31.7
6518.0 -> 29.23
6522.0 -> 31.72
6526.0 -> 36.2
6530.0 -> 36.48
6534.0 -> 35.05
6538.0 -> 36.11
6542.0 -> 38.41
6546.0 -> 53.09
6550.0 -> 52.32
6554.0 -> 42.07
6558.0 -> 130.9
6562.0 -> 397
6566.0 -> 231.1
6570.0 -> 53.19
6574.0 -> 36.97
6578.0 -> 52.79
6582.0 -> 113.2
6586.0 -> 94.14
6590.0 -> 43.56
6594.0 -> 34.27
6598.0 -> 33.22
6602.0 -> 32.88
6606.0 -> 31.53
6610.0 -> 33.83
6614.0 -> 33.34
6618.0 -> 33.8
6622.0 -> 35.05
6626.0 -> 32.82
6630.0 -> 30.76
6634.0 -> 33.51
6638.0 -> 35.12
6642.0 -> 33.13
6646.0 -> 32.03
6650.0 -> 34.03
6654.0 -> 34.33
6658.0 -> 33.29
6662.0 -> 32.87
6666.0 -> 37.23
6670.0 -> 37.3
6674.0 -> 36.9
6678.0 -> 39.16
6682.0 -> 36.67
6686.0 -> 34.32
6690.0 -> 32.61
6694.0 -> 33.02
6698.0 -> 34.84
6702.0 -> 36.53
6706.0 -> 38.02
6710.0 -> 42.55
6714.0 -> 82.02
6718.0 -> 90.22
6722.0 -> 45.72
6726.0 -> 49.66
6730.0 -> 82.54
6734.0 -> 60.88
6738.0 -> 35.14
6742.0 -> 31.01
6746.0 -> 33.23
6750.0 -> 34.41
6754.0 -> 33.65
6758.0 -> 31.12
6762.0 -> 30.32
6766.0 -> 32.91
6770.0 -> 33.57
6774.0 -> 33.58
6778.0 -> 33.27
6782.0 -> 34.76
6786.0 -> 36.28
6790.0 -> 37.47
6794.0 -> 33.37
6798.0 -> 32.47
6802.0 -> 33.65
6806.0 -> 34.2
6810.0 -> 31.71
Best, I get 0.46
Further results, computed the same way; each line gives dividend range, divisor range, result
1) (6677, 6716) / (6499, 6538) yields 1.21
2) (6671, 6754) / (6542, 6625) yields 0.59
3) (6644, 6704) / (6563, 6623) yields 0.53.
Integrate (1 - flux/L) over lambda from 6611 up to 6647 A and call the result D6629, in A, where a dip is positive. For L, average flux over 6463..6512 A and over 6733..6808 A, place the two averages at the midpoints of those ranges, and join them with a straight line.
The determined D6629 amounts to 1.17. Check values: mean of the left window 34.2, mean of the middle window 33.3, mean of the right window 34.7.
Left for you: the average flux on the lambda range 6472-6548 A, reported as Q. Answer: 35.4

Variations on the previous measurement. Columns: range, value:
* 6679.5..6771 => 43.3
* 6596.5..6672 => 33.7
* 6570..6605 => 54.3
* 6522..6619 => 71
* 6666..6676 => 37.1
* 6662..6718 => 41.6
